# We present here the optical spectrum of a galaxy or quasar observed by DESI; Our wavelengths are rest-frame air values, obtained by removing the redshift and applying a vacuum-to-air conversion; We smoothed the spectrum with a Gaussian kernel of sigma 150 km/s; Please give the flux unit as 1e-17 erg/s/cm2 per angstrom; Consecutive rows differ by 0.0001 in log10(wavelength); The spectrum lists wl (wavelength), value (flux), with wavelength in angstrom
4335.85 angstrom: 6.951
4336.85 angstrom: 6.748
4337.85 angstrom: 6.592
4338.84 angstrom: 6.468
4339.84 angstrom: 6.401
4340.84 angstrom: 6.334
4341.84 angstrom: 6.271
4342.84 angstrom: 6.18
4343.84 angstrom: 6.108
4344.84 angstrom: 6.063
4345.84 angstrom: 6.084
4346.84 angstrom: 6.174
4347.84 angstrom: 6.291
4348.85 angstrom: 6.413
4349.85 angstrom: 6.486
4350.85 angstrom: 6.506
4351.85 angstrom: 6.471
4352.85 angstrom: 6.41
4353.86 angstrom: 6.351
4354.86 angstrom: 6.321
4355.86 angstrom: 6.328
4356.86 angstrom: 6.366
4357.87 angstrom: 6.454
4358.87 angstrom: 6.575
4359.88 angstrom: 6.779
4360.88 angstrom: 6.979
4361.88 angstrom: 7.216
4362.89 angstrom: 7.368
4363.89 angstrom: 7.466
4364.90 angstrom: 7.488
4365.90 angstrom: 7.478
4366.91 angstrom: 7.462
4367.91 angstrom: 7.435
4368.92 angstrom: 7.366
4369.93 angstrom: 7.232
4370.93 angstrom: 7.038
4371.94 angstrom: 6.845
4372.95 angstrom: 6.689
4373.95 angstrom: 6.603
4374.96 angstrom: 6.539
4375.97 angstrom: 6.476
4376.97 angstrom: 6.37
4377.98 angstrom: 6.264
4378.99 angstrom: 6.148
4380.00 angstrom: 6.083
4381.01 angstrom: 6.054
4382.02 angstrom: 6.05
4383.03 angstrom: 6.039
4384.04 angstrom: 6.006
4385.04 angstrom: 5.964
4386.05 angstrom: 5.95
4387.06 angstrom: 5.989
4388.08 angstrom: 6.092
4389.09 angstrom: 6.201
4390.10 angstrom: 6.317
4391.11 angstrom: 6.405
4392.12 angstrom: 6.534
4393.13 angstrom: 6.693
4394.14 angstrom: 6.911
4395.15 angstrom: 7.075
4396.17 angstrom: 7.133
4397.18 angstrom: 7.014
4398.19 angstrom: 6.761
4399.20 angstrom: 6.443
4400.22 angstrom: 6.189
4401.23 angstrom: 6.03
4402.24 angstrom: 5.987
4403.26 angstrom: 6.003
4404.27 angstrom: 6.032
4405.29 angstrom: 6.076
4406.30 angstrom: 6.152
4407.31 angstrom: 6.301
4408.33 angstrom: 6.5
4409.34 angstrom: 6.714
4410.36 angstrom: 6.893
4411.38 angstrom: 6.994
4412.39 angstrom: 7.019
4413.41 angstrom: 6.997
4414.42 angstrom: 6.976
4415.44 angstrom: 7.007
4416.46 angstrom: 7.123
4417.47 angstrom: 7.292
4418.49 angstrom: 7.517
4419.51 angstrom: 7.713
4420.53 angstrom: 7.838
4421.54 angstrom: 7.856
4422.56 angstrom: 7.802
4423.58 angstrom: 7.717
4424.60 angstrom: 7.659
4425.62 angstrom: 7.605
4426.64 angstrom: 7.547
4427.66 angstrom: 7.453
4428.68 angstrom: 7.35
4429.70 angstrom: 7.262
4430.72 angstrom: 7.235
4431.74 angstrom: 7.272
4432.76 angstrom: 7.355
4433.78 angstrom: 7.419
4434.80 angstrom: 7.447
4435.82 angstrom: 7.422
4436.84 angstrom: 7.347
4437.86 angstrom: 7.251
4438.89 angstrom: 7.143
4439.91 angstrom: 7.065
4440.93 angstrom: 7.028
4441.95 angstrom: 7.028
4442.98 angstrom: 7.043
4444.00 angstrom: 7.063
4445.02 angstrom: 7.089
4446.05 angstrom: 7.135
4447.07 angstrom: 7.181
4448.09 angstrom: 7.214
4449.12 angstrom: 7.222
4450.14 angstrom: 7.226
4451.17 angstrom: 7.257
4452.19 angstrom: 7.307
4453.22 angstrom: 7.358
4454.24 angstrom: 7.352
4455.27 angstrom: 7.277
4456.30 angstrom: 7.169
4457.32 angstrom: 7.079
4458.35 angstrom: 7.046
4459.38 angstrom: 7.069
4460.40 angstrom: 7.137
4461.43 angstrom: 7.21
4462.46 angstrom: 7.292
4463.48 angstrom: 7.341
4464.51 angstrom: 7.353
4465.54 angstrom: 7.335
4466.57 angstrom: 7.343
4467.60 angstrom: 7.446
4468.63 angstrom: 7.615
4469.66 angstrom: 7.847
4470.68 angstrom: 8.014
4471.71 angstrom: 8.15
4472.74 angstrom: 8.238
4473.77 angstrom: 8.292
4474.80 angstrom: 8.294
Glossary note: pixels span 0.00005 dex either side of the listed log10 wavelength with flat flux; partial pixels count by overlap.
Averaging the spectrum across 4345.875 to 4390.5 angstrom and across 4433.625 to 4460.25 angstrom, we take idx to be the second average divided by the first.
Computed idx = 1.10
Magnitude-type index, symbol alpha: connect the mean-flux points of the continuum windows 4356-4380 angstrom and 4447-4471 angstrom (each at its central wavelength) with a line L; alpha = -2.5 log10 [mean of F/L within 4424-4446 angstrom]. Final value -0.01 mag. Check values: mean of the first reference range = 6.87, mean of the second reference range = 7.32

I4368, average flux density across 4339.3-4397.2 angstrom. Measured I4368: 6.55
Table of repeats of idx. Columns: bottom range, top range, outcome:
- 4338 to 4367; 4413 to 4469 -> 1.11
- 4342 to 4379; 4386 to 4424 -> 1.01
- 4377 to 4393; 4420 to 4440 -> 1.21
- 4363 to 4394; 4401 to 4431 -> 1.07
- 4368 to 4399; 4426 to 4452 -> 1.11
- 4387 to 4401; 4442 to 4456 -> 1.10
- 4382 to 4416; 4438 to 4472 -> 1.13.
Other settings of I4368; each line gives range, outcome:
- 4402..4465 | 7.15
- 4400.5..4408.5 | 6.12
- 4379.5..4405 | 6.32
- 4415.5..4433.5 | 7.49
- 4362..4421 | 6.68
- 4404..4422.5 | 6.98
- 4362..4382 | 6.85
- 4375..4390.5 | 6.14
